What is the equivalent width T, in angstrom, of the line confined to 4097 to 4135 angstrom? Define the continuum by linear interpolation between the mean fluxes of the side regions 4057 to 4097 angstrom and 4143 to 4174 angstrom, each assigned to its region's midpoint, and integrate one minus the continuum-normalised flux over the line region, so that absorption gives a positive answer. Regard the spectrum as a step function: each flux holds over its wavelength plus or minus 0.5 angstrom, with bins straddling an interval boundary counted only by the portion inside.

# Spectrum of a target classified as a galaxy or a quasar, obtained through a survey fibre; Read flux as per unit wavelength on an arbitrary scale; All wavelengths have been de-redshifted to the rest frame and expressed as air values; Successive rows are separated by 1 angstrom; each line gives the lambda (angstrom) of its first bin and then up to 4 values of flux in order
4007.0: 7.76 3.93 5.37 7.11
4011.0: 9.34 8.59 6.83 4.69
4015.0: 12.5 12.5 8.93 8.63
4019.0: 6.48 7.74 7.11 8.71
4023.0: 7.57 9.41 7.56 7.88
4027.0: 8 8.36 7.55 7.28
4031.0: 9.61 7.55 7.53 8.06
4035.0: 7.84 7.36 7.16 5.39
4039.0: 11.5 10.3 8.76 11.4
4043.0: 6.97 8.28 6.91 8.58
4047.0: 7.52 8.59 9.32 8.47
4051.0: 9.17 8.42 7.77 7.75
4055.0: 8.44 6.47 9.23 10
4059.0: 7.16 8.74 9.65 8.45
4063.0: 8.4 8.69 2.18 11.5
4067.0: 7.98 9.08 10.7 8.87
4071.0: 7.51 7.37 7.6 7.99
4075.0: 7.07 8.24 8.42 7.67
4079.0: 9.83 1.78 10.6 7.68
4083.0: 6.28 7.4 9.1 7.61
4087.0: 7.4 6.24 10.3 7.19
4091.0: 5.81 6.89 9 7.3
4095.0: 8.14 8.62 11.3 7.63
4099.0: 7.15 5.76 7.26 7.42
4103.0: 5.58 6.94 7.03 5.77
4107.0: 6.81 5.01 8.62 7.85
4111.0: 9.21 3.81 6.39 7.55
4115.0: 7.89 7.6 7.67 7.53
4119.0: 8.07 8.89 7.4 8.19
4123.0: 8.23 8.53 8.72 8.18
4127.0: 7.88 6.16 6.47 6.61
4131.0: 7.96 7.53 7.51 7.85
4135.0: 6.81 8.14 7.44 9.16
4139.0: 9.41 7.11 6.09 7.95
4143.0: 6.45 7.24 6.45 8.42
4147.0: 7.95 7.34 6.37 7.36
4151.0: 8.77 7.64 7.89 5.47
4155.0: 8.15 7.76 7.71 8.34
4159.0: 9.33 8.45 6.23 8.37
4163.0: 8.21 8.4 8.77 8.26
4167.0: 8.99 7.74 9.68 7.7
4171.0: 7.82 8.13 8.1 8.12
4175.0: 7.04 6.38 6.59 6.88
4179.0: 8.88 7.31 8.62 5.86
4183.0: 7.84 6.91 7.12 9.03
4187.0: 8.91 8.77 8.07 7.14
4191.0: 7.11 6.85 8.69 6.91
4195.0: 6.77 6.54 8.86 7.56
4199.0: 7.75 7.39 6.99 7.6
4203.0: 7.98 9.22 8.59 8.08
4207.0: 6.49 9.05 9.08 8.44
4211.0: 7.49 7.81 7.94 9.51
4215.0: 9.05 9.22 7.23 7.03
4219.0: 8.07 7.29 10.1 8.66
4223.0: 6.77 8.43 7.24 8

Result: 2.8 angstrom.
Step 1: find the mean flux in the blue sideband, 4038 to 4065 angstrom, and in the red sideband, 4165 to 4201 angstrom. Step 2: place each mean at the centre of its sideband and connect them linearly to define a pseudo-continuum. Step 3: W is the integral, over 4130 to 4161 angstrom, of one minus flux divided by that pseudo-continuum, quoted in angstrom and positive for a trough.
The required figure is 1.2 angstrom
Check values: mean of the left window 8.47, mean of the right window 7.73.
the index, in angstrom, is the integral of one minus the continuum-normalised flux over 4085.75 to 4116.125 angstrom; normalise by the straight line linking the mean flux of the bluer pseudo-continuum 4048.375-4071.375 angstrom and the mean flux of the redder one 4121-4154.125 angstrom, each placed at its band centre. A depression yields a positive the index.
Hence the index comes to 2.5 angstrom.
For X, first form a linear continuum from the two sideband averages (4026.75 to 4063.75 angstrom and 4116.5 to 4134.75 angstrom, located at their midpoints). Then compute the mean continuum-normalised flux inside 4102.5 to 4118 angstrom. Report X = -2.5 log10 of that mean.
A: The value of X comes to 0.13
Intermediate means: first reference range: 8.33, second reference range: 7.73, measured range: 6.94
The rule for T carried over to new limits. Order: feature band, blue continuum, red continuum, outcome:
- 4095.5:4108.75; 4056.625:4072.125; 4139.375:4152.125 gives 1.4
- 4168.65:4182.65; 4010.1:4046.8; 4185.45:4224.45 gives 0.7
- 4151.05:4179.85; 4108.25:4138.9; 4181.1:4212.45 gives -0.6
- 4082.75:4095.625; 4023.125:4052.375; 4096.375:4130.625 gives 0.1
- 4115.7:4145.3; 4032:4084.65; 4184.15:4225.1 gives 1.5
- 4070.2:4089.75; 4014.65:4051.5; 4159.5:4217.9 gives 1.3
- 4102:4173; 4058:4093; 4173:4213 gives 1.7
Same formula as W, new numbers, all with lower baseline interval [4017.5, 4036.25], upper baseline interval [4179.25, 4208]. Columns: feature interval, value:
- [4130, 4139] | -0.05 angstrom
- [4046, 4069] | -1.45 angstrom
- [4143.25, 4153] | 0.34 angstrom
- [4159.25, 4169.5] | -0.78 angstrom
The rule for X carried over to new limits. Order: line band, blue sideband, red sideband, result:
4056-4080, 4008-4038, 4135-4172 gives -0.04 mag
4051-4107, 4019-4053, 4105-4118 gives -0.04 mag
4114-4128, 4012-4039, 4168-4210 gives -0.01 mag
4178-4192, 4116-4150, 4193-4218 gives 0.02 mag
